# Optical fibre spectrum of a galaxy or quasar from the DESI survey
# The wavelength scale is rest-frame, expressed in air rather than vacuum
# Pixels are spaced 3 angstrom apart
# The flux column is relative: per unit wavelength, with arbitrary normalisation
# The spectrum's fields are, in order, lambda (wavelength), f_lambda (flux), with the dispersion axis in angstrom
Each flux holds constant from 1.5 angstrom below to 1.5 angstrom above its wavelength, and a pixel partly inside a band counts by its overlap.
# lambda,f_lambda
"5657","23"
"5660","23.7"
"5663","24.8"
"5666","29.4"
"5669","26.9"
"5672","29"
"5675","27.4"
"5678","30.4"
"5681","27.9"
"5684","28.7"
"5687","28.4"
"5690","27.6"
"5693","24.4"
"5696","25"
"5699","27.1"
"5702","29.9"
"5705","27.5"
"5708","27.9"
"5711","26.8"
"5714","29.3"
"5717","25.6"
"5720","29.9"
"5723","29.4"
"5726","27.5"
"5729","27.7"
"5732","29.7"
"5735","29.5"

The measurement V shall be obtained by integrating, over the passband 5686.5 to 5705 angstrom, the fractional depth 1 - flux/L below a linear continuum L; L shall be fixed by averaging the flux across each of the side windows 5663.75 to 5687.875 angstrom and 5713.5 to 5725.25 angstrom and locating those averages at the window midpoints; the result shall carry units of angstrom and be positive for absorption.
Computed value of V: 0.90 angstrom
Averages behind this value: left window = 28.4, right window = 28.4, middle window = 27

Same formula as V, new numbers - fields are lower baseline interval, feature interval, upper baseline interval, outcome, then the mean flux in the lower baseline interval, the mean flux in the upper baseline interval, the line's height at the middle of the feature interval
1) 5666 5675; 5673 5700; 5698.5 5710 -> 0.6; 28.1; 28.1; 28.1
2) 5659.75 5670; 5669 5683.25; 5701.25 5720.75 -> -0.9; 26.5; 28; 26.8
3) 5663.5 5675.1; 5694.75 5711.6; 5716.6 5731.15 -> 0.4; 28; 28.3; 28.2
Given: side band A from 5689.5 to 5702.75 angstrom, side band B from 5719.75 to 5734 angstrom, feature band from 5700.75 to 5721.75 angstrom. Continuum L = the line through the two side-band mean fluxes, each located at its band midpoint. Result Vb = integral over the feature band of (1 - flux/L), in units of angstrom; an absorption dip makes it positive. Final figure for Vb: -0.4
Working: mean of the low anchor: 26.6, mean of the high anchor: 28.8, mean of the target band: 28.1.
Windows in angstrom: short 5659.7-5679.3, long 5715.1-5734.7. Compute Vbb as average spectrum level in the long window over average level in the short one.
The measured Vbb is 1.03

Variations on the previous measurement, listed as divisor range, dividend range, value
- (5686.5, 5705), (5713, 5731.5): 1.05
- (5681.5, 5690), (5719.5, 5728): 1.02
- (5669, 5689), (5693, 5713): 0.95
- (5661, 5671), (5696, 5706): 1.03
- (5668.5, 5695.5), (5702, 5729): 1.01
